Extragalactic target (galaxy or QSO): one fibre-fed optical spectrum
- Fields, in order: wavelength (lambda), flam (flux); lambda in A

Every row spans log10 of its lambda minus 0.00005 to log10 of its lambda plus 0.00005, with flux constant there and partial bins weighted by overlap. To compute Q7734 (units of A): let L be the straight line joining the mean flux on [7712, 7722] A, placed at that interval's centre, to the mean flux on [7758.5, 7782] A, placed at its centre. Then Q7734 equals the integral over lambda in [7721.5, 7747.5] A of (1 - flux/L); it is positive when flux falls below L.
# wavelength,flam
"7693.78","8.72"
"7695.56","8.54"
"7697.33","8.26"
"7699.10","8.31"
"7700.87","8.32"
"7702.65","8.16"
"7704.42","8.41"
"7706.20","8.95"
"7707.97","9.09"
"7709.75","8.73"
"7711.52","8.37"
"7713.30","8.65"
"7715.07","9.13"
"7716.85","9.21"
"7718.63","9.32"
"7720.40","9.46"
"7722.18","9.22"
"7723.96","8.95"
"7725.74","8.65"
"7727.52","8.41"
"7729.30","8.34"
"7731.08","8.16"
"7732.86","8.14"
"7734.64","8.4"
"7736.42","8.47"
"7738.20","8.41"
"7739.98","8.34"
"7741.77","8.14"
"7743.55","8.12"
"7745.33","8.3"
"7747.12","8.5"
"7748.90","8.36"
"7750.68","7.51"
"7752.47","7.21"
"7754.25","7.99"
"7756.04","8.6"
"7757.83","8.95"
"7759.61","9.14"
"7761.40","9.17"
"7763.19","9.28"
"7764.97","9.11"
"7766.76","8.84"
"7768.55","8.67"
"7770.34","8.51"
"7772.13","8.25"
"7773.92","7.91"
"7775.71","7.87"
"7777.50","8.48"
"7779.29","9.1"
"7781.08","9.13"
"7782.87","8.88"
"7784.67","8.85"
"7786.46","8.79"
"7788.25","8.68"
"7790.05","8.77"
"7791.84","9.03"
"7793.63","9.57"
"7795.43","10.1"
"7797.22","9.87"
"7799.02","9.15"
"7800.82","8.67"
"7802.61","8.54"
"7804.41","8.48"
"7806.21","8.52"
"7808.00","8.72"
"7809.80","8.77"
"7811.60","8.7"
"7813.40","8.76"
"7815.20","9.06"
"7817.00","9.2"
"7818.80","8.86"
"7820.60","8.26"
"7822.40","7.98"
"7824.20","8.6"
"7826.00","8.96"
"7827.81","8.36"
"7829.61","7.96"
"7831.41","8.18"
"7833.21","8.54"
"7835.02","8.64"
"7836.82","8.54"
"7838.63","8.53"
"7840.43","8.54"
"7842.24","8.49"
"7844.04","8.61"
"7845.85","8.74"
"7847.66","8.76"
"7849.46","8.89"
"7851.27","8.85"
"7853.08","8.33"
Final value 1.6 A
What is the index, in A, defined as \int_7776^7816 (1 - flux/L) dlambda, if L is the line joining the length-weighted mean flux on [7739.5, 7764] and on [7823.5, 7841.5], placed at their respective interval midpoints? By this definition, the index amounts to -2.3 A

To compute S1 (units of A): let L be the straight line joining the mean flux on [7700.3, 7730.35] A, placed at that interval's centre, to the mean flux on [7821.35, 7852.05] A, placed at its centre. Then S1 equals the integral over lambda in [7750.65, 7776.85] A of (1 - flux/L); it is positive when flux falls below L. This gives 0.6 A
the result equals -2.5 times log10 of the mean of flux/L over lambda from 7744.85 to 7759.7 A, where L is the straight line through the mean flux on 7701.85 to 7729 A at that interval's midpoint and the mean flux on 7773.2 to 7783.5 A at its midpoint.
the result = 0.06 mag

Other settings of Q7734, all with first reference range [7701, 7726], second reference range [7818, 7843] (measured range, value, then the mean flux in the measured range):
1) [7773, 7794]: -0.3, 8.74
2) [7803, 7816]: -0.3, 8.7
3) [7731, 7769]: 1.3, 8.45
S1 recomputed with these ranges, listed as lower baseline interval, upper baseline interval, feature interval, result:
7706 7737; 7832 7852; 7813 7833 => 0.2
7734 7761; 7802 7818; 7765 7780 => 0.0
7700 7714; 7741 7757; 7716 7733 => -0.9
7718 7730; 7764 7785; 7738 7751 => 0.8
